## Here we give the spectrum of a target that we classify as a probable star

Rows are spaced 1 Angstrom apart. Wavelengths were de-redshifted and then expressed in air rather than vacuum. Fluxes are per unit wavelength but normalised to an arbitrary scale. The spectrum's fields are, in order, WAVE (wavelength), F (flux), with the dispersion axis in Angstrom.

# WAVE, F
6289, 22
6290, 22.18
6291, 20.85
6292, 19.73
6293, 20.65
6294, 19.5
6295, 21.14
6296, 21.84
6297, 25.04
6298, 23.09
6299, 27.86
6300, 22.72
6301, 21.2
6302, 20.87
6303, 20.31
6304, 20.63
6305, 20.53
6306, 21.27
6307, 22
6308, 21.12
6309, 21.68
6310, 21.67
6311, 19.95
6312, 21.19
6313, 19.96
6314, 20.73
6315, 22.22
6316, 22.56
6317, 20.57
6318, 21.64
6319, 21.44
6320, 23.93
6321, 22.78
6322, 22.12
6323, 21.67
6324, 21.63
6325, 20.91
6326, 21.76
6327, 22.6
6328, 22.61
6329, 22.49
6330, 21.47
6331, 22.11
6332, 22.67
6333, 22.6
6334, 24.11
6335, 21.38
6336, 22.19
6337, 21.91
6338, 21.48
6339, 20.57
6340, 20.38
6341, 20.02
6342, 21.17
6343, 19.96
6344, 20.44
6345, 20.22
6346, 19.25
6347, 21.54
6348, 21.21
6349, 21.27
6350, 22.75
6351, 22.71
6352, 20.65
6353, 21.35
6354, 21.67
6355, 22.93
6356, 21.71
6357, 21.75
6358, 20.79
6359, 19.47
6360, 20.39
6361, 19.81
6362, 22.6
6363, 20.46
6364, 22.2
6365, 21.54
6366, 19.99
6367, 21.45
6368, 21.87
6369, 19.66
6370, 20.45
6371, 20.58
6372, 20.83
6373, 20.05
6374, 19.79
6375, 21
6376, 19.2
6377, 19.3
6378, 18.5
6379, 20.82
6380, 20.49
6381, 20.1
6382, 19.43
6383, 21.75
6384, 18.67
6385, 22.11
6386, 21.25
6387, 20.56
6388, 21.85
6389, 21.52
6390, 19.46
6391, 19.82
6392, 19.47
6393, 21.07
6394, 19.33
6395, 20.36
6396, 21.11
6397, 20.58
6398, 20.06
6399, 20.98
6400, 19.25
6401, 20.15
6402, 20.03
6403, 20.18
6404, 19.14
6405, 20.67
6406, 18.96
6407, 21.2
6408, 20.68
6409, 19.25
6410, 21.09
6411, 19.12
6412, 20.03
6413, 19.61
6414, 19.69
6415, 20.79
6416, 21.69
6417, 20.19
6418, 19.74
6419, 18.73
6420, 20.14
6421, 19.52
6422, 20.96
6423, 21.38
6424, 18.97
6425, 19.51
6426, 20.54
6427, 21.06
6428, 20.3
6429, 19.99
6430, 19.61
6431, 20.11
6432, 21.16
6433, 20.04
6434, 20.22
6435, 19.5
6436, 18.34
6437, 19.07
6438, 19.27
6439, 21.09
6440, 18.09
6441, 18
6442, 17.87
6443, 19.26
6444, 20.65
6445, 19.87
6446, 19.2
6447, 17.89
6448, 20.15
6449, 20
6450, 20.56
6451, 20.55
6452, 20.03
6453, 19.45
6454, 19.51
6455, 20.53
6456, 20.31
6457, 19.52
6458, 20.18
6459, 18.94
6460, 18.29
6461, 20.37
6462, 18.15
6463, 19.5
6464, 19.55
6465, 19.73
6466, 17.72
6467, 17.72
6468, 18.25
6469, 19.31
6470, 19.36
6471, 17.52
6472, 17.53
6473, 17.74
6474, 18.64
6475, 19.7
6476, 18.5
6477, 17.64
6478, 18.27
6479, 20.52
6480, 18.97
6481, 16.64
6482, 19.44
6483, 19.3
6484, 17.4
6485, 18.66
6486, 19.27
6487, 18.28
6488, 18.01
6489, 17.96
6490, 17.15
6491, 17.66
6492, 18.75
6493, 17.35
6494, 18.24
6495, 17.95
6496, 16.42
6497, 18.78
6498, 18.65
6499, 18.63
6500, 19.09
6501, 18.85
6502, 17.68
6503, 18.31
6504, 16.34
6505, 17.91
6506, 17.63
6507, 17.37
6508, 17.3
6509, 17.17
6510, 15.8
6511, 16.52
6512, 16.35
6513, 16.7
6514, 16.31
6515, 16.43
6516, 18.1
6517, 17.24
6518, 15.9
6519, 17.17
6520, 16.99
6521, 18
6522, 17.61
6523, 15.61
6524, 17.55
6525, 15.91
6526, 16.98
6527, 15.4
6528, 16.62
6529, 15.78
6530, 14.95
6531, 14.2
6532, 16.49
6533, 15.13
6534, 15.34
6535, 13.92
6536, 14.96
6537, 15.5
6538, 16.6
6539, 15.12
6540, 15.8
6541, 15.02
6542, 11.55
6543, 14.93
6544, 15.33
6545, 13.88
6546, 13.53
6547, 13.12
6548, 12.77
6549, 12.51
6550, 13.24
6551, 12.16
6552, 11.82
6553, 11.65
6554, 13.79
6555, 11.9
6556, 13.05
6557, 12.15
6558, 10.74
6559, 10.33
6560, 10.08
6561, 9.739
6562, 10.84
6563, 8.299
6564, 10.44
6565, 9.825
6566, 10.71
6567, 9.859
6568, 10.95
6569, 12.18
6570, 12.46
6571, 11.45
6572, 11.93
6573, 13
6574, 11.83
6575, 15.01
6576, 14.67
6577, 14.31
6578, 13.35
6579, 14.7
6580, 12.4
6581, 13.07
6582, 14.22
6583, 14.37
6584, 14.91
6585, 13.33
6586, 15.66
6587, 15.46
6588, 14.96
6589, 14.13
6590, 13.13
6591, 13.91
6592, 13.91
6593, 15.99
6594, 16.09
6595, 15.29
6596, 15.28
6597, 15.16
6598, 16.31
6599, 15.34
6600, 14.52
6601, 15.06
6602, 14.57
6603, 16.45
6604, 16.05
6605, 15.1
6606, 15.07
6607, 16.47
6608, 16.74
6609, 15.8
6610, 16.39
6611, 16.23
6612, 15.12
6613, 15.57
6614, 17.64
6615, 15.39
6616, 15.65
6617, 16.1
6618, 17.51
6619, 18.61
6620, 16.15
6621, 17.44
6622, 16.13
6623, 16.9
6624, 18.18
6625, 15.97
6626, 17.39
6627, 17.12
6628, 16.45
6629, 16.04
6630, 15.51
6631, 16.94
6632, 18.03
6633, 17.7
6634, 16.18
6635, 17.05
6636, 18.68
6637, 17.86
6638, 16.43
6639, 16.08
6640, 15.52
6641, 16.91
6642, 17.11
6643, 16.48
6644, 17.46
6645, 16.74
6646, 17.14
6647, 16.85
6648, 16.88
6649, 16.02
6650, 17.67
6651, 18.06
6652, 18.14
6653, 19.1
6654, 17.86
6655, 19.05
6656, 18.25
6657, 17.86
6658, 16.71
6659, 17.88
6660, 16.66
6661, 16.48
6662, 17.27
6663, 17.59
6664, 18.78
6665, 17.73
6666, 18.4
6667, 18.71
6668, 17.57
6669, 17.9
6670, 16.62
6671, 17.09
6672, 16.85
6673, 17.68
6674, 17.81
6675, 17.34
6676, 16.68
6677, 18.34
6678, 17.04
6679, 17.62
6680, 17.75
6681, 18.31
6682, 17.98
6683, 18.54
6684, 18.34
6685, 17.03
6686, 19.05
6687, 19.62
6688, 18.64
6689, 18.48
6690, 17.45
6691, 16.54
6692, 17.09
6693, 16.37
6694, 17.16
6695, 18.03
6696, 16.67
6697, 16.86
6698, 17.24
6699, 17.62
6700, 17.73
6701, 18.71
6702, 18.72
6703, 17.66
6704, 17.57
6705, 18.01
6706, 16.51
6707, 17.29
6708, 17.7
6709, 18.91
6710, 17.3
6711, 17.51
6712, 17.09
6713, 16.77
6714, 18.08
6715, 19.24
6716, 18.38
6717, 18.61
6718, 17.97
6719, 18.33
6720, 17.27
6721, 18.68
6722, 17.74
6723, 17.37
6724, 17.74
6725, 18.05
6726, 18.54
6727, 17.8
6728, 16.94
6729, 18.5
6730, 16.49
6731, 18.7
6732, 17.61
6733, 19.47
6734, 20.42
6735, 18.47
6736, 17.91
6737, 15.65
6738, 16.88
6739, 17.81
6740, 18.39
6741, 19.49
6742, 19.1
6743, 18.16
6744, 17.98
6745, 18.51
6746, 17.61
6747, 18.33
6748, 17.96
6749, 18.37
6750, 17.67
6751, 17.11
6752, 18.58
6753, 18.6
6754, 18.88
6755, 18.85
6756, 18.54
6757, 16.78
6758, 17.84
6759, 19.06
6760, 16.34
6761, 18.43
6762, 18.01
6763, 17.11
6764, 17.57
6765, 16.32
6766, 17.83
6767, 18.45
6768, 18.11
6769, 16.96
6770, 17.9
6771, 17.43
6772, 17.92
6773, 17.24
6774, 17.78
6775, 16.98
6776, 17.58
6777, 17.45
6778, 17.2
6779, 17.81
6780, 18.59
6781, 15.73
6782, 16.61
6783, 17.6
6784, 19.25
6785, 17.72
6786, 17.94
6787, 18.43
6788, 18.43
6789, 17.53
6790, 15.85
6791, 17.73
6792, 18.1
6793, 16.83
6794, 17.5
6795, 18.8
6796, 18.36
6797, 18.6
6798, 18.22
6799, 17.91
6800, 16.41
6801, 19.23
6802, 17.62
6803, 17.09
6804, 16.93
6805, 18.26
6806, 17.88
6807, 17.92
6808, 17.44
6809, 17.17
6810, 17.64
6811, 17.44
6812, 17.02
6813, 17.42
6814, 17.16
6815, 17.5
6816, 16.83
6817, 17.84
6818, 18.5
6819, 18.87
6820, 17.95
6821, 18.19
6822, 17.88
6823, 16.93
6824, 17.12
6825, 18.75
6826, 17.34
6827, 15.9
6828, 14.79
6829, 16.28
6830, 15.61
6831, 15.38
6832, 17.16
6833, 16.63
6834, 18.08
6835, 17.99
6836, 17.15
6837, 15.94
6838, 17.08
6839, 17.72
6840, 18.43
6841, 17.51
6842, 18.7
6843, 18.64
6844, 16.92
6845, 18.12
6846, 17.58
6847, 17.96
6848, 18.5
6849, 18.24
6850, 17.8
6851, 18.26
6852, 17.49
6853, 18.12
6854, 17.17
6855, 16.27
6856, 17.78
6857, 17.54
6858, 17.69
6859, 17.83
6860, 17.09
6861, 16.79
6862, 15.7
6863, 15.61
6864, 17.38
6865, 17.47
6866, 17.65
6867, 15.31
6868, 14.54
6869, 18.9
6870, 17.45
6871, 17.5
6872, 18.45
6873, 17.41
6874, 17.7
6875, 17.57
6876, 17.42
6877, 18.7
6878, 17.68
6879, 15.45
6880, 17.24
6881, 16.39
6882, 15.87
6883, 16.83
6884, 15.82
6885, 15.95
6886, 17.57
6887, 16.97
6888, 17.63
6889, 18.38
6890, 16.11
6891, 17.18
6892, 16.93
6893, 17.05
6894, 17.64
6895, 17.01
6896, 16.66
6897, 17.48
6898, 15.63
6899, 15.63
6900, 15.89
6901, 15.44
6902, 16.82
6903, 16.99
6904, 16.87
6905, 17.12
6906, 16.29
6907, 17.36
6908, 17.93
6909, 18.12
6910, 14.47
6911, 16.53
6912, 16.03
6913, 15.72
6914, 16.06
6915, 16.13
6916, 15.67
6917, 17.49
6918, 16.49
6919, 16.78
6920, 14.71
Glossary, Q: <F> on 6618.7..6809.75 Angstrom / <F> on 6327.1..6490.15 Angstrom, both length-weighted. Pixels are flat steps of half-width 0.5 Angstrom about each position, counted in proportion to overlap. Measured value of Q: 0.9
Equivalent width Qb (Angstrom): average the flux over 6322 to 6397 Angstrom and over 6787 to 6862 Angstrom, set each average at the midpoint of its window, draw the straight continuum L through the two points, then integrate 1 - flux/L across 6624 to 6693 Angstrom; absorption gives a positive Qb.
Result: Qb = 4.84 Angstrom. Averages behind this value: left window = 21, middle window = 17.4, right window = 17.5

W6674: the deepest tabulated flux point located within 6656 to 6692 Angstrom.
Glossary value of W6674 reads 16.48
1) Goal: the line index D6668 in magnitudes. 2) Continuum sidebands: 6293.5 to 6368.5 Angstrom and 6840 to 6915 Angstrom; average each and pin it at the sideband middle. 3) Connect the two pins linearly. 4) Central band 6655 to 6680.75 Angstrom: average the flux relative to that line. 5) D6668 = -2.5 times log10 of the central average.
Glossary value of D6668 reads 0.073 mag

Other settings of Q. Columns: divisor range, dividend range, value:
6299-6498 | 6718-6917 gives 0.86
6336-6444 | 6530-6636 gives 0.71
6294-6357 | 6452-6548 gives 0.80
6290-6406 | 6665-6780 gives 0.84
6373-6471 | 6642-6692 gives 0.89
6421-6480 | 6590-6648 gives 0.84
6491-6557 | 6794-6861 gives 1.10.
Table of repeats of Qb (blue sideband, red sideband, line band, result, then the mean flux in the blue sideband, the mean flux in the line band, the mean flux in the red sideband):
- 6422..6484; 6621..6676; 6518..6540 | 3.0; 19.3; 16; 17.3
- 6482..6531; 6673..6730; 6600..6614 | 1.4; 17.4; 15.8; 17.8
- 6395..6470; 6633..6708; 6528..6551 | 5.2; 19.8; 14.5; 17.5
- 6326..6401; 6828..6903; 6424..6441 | 0.5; 20.9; 19.8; 17.1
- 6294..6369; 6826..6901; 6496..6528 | 4.5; 21.6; 17.2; 17.1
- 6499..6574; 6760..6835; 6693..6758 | -4.9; 14.5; 17.9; 17.5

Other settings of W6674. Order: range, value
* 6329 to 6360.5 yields 19.25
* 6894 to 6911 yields 14.47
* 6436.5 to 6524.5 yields 15.61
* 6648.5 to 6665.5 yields 16.02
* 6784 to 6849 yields 14.79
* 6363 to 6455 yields 17.87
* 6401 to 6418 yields 18.96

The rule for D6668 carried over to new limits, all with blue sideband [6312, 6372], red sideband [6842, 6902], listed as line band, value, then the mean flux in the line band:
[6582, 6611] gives 0.263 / 15.2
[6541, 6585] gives 0.496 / 12.4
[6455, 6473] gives 0.082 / 18.9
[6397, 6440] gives 0.041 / 20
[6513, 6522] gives 0.175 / 17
